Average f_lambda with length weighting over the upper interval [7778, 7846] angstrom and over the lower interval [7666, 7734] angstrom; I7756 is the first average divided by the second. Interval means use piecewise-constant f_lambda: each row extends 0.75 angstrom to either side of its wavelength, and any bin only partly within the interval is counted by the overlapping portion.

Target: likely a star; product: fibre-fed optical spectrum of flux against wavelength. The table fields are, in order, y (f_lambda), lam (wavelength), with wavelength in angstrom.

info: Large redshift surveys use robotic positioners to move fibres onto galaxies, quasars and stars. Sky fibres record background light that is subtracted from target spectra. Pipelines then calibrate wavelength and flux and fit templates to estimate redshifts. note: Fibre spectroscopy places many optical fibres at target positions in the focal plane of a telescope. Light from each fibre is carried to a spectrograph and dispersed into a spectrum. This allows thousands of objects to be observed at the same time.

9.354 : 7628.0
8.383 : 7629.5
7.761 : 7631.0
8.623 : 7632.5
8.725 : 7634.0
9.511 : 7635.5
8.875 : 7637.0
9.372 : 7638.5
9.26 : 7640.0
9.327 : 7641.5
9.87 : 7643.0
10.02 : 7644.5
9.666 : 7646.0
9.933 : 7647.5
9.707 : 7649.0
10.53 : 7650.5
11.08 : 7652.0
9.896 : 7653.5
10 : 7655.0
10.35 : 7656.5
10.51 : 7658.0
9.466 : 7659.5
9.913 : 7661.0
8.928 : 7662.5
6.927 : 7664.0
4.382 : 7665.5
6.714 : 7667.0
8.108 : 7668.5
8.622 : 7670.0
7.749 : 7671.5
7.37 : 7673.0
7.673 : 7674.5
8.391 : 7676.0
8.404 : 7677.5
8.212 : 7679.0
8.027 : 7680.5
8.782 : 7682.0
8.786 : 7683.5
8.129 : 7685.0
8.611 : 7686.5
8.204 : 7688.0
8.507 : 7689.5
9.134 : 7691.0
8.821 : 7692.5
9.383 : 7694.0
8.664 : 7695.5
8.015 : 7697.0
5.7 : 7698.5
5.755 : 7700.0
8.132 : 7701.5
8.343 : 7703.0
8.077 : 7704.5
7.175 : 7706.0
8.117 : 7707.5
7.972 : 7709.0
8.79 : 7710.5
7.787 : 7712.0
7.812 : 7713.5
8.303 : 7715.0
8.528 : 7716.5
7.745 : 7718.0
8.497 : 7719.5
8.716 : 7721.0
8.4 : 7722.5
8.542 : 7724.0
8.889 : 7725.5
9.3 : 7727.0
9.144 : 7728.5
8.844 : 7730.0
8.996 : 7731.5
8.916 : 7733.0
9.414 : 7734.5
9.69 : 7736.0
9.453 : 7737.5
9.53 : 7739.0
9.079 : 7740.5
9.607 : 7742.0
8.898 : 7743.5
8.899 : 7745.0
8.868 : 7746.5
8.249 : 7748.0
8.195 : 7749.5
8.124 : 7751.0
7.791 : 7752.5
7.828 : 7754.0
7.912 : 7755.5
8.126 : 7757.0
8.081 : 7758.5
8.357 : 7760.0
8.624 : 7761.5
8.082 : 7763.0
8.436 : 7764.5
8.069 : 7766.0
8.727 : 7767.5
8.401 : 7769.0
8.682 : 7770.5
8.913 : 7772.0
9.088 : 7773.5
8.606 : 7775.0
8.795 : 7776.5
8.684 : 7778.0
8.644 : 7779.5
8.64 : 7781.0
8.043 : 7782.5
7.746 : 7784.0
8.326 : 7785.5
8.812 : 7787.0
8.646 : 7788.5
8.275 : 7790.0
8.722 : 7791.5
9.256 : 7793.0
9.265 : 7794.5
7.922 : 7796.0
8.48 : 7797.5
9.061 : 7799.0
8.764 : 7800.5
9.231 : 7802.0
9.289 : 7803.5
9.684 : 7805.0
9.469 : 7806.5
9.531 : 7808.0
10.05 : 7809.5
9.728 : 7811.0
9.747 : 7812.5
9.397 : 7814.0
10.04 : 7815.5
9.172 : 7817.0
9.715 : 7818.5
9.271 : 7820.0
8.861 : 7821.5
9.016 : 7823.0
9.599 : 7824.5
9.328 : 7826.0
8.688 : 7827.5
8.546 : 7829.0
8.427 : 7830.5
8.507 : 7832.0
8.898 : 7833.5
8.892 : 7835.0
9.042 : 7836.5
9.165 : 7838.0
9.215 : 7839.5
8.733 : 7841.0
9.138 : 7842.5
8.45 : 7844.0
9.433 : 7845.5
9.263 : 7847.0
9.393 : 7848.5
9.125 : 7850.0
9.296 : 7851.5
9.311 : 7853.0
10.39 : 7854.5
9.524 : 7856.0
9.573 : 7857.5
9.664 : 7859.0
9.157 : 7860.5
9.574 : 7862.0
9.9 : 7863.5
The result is 1.09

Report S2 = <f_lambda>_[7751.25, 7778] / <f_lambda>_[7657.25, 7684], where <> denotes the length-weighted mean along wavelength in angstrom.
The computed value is 1.03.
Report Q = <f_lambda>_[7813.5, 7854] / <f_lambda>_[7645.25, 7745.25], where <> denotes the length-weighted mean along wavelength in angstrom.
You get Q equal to 1.06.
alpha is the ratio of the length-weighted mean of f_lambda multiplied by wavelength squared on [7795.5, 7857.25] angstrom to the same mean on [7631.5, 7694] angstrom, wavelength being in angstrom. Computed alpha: 1.1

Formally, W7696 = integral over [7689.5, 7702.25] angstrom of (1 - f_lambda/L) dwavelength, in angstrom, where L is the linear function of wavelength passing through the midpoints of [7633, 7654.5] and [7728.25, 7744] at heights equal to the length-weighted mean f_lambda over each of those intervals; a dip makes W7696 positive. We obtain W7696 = 1.97 angstrom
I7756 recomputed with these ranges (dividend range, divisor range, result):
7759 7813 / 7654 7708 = 1.07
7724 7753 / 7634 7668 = 0.97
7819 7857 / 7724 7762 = 1.04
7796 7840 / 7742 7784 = 1.09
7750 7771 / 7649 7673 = 0.93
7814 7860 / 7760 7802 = 1.07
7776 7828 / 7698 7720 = 1.16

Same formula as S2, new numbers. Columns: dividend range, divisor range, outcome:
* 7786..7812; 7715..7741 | 1.02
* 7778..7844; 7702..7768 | 1.06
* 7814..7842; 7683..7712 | 1.12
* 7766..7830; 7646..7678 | 1.02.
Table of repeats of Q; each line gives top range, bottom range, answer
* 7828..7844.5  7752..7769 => 1.08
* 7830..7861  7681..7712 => 1.13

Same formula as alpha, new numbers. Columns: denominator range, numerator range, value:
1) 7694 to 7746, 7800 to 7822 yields 1.14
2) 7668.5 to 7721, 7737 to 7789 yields 1.07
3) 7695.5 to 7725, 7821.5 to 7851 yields 1.17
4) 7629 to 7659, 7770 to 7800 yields 0.93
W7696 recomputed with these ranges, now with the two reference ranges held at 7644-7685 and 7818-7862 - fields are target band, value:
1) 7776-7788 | 0.8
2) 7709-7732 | 1.0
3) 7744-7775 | 2.1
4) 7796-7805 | 0.1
